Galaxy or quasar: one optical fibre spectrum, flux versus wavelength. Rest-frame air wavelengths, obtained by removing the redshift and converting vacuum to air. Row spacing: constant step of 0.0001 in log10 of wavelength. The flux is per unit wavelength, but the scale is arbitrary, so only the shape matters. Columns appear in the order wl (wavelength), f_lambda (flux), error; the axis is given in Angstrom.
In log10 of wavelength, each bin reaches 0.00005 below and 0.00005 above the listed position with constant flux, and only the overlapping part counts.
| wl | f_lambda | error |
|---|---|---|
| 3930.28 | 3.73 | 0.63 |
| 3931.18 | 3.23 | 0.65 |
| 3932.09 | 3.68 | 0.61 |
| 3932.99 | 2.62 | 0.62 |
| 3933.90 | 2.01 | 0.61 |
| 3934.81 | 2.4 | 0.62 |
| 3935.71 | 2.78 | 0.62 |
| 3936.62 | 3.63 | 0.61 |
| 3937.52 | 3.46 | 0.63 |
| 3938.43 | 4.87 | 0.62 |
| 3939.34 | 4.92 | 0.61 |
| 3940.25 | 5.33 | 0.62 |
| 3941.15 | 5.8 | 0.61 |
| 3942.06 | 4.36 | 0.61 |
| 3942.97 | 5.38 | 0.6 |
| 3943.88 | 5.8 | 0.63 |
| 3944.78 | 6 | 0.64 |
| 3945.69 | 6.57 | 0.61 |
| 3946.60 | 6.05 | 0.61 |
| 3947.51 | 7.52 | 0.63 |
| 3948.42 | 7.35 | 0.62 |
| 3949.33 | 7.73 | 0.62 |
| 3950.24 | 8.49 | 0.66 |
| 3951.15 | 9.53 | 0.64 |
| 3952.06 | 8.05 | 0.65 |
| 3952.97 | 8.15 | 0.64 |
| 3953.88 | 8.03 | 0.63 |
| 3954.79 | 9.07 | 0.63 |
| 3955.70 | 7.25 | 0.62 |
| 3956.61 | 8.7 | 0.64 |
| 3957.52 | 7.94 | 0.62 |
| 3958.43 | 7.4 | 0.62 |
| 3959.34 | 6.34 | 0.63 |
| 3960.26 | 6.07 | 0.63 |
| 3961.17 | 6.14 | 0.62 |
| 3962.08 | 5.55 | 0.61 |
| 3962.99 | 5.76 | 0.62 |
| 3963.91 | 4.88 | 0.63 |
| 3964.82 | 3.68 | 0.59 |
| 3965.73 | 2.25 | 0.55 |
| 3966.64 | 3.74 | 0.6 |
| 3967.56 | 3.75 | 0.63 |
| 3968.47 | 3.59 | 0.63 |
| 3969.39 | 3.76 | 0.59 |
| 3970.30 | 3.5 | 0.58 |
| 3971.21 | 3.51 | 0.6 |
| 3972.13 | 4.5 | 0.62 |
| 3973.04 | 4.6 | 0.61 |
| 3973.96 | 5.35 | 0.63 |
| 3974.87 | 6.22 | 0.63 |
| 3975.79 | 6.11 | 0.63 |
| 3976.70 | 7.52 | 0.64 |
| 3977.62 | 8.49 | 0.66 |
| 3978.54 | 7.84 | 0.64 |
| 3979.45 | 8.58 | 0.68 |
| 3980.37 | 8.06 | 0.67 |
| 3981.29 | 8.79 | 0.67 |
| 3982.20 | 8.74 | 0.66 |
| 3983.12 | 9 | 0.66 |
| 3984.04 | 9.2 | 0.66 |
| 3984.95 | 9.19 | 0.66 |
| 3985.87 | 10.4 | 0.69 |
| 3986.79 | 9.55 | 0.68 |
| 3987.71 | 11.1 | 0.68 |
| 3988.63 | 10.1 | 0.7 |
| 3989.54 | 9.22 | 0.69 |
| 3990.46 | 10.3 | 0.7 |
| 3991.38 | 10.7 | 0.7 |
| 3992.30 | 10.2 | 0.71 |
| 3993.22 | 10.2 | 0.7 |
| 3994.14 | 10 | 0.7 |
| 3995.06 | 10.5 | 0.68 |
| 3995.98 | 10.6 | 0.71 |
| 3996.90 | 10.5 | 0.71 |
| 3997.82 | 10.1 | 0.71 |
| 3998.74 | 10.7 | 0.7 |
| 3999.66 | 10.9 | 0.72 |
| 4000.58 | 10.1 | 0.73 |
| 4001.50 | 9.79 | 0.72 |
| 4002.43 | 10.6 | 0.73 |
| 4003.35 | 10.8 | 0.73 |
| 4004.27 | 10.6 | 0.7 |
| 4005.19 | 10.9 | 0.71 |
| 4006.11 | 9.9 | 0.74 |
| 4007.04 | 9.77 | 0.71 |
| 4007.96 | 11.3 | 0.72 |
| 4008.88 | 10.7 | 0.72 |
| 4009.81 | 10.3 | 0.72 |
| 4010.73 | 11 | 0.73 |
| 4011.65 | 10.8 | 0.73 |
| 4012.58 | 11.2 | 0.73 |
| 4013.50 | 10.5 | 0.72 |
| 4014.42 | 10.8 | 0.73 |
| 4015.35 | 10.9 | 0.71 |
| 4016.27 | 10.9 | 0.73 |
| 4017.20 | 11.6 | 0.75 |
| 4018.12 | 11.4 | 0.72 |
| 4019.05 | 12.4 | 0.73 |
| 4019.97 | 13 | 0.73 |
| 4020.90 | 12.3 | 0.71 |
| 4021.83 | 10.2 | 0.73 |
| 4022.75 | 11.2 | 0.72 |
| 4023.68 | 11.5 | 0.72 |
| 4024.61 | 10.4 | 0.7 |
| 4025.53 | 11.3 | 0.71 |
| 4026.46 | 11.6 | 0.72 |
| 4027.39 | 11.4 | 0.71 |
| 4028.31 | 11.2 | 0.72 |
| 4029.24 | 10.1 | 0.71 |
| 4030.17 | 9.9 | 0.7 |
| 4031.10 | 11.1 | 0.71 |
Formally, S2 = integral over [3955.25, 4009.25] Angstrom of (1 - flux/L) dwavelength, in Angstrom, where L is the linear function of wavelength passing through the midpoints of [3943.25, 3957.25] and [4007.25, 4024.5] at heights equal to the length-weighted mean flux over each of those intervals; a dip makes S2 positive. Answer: 8.1 Angstrom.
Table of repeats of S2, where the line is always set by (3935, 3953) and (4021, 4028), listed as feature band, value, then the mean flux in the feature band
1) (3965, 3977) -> 5.2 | 4.44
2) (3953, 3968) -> 1.9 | 6.1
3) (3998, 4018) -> -1.2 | 10.7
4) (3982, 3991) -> -1.0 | 9.72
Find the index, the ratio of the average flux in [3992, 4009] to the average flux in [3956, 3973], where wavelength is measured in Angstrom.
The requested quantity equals 2.1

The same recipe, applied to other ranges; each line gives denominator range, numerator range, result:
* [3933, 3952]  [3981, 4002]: 1.82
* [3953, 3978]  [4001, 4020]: 1.90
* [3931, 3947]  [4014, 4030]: 2.56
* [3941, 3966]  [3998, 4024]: 1.63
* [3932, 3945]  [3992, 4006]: 2.49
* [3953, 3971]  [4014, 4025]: 2.00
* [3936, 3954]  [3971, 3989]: 1.25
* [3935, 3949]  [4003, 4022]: 2.08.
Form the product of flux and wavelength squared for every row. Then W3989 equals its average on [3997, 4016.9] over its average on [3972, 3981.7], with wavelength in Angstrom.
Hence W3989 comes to 1.5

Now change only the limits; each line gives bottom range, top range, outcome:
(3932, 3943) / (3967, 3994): 2.01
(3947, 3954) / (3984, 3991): 1.25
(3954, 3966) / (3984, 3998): 1.63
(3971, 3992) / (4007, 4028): 1.39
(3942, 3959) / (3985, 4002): 1.41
